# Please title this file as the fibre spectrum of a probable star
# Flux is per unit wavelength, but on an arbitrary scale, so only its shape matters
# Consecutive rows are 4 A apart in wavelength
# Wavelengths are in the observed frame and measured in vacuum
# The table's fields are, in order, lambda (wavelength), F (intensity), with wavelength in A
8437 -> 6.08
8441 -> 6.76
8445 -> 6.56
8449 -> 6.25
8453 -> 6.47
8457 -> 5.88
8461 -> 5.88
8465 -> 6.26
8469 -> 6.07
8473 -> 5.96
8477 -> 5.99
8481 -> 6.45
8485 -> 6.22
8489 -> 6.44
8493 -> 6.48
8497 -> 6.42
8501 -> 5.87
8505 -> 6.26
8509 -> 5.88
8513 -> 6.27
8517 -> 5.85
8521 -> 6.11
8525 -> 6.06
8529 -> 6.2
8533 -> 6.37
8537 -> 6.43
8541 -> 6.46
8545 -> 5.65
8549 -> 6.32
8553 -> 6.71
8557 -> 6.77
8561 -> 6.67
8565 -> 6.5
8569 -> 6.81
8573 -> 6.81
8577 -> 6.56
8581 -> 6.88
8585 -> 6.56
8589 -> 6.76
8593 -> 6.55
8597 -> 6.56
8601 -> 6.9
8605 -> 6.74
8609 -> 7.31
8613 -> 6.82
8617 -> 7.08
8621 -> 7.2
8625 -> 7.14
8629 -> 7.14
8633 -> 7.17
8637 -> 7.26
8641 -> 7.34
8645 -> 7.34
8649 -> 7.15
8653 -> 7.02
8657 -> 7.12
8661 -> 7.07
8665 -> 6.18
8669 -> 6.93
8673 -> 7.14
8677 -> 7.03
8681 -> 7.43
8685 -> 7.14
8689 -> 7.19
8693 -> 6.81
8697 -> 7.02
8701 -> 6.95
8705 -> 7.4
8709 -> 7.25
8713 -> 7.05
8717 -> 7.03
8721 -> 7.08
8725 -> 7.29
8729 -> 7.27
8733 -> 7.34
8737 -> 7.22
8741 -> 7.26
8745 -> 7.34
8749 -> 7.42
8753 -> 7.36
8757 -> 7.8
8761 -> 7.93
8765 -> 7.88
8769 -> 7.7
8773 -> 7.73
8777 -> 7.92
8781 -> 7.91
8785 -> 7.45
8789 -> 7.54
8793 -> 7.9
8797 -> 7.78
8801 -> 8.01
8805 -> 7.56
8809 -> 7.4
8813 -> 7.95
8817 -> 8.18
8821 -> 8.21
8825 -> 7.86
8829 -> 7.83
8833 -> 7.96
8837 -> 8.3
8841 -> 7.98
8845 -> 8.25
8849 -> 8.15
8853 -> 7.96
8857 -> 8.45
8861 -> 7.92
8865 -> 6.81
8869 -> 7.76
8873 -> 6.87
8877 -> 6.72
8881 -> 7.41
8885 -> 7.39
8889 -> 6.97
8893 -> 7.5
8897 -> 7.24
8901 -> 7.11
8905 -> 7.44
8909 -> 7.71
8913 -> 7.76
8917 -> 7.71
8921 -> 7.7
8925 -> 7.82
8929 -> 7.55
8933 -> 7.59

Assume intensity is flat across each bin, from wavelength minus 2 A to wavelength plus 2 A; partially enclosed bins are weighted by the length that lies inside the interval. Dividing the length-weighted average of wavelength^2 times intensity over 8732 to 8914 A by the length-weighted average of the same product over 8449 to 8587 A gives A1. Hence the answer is 1.30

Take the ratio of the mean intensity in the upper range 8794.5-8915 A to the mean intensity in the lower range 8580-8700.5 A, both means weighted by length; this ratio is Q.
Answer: 1.10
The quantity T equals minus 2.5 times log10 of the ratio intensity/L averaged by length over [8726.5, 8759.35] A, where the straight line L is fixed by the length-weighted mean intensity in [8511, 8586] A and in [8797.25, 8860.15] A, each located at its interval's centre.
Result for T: 0.02 mag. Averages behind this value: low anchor 6.42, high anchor 8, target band 7.38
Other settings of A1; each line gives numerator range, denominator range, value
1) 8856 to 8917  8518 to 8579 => 1.25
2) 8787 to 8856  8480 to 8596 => 1.33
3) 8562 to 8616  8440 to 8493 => 1.11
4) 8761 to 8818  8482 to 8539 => 1.34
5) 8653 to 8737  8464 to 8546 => 1.20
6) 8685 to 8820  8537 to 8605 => 1.18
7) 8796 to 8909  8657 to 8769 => 1.10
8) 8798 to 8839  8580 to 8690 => 1.18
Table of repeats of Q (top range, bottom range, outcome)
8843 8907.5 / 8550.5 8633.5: 1.10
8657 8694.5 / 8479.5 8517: 1.12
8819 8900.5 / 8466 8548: 1.24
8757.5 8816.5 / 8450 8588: 1.23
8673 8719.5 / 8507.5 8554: 1.15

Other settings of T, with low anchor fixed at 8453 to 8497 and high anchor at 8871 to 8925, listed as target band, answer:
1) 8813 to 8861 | -0.13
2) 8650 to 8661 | -0.06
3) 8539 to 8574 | -0.02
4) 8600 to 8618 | -0.07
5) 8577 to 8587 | -0.03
